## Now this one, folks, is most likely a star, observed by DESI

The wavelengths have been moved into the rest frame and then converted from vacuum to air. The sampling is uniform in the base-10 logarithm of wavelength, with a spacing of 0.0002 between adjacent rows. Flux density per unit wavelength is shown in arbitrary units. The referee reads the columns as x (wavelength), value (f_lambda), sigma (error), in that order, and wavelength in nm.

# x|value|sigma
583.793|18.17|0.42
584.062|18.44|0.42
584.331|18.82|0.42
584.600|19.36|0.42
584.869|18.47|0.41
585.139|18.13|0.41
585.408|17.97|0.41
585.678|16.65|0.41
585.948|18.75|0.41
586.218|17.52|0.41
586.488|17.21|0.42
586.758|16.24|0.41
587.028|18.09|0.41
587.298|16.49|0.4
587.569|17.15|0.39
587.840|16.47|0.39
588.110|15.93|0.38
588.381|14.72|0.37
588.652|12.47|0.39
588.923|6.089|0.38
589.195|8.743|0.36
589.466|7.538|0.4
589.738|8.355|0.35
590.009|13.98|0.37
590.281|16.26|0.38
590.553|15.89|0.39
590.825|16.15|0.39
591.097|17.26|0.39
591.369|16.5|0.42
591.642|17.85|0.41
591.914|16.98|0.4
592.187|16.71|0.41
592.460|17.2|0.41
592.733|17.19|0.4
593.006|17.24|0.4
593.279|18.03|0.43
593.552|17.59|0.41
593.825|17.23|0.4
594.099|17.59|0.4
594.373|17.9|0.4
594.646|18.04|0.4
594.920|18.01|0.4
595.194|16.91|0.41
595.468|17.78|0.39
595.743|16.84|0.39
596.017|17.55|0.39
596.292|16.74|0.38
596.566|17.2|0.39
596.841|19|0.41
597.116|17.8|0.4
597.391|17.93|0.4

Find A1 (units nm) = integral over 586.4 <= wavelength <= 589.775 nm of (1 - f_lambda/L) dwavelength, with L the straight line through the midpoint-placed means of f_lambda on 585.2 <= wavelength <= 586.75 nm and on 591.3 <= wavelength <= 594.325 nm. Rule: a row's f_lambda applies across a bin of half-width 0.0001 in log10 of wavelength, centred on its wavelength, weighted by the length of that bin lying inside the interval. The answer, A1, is 0.750 nm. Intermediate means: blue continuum 17.5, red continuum 17.3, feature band 13.6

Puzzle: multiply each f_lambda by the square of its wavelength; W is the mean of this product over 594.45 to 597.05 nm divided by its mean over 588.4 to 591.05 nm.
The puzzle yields 1.5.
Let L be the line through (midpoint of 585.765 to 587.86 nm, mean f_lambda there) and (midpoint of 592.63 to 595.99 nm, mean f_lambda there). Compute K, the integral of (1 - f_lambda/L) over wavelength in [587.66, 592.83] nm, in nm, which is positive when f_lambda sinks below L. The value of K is 0.909 nm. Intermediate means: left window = 17.3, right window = 17.5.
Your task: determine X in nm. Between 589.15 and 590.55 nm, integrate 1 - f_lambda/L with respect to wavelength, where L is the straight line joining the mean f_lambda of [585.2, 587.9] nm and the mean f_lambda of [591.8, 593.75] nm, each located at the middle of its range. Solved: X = 0.46 nm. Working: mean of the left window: 17.3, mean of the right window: 17.3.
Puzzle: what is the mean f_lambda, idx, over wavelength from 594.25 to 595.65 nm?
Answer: 17.7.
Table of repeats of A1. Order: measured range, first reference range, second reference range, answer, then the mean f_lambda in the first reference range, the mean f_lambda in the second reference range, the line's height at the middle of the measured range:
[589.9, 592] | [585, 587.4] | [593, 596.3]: 0.136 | 17.5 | 17.5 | 17.5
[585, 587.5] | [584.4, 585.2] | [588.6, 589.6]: -0.395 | 18.7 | 8.4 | 15.2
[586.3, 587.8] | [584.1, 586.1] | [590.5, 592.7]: 0.072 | 18.3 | 16.9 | 17.9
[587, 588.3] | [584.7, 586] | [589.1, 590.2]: -0.277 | 18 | 10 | 13.7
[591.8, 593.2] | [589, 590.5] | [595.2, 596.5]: -0.333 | 11.1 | 17.2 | 13.8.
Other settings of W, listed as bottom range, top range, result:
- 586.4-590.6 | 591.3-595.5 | 1.29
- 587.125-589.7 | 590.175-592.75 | 1.33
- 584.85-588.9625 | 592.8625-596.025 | 1.10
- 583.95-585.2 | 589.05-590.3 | 0.57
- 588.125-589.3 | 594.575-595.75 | 1.62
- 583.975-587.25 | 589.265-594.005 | 0.89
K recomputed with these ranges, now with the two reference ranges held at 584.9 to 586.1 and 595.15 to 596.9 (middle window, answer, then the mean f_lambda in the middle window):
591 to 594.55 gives 0.04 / 17.3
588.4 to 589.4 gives 0.46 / 9.64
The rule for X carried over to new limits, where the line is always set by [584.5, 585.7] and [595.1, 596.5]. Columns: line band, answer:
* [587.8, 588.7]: 0.15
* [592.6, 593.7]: 0.00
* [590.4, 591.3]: 0.06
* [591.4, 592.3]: 0.02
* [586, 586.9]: 0.05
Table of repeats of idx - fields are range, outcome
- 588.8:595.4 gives 15.5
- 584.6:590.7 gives 15.1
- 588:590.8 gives 12.1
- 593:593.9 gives 17.6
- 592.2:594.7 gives 17.5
